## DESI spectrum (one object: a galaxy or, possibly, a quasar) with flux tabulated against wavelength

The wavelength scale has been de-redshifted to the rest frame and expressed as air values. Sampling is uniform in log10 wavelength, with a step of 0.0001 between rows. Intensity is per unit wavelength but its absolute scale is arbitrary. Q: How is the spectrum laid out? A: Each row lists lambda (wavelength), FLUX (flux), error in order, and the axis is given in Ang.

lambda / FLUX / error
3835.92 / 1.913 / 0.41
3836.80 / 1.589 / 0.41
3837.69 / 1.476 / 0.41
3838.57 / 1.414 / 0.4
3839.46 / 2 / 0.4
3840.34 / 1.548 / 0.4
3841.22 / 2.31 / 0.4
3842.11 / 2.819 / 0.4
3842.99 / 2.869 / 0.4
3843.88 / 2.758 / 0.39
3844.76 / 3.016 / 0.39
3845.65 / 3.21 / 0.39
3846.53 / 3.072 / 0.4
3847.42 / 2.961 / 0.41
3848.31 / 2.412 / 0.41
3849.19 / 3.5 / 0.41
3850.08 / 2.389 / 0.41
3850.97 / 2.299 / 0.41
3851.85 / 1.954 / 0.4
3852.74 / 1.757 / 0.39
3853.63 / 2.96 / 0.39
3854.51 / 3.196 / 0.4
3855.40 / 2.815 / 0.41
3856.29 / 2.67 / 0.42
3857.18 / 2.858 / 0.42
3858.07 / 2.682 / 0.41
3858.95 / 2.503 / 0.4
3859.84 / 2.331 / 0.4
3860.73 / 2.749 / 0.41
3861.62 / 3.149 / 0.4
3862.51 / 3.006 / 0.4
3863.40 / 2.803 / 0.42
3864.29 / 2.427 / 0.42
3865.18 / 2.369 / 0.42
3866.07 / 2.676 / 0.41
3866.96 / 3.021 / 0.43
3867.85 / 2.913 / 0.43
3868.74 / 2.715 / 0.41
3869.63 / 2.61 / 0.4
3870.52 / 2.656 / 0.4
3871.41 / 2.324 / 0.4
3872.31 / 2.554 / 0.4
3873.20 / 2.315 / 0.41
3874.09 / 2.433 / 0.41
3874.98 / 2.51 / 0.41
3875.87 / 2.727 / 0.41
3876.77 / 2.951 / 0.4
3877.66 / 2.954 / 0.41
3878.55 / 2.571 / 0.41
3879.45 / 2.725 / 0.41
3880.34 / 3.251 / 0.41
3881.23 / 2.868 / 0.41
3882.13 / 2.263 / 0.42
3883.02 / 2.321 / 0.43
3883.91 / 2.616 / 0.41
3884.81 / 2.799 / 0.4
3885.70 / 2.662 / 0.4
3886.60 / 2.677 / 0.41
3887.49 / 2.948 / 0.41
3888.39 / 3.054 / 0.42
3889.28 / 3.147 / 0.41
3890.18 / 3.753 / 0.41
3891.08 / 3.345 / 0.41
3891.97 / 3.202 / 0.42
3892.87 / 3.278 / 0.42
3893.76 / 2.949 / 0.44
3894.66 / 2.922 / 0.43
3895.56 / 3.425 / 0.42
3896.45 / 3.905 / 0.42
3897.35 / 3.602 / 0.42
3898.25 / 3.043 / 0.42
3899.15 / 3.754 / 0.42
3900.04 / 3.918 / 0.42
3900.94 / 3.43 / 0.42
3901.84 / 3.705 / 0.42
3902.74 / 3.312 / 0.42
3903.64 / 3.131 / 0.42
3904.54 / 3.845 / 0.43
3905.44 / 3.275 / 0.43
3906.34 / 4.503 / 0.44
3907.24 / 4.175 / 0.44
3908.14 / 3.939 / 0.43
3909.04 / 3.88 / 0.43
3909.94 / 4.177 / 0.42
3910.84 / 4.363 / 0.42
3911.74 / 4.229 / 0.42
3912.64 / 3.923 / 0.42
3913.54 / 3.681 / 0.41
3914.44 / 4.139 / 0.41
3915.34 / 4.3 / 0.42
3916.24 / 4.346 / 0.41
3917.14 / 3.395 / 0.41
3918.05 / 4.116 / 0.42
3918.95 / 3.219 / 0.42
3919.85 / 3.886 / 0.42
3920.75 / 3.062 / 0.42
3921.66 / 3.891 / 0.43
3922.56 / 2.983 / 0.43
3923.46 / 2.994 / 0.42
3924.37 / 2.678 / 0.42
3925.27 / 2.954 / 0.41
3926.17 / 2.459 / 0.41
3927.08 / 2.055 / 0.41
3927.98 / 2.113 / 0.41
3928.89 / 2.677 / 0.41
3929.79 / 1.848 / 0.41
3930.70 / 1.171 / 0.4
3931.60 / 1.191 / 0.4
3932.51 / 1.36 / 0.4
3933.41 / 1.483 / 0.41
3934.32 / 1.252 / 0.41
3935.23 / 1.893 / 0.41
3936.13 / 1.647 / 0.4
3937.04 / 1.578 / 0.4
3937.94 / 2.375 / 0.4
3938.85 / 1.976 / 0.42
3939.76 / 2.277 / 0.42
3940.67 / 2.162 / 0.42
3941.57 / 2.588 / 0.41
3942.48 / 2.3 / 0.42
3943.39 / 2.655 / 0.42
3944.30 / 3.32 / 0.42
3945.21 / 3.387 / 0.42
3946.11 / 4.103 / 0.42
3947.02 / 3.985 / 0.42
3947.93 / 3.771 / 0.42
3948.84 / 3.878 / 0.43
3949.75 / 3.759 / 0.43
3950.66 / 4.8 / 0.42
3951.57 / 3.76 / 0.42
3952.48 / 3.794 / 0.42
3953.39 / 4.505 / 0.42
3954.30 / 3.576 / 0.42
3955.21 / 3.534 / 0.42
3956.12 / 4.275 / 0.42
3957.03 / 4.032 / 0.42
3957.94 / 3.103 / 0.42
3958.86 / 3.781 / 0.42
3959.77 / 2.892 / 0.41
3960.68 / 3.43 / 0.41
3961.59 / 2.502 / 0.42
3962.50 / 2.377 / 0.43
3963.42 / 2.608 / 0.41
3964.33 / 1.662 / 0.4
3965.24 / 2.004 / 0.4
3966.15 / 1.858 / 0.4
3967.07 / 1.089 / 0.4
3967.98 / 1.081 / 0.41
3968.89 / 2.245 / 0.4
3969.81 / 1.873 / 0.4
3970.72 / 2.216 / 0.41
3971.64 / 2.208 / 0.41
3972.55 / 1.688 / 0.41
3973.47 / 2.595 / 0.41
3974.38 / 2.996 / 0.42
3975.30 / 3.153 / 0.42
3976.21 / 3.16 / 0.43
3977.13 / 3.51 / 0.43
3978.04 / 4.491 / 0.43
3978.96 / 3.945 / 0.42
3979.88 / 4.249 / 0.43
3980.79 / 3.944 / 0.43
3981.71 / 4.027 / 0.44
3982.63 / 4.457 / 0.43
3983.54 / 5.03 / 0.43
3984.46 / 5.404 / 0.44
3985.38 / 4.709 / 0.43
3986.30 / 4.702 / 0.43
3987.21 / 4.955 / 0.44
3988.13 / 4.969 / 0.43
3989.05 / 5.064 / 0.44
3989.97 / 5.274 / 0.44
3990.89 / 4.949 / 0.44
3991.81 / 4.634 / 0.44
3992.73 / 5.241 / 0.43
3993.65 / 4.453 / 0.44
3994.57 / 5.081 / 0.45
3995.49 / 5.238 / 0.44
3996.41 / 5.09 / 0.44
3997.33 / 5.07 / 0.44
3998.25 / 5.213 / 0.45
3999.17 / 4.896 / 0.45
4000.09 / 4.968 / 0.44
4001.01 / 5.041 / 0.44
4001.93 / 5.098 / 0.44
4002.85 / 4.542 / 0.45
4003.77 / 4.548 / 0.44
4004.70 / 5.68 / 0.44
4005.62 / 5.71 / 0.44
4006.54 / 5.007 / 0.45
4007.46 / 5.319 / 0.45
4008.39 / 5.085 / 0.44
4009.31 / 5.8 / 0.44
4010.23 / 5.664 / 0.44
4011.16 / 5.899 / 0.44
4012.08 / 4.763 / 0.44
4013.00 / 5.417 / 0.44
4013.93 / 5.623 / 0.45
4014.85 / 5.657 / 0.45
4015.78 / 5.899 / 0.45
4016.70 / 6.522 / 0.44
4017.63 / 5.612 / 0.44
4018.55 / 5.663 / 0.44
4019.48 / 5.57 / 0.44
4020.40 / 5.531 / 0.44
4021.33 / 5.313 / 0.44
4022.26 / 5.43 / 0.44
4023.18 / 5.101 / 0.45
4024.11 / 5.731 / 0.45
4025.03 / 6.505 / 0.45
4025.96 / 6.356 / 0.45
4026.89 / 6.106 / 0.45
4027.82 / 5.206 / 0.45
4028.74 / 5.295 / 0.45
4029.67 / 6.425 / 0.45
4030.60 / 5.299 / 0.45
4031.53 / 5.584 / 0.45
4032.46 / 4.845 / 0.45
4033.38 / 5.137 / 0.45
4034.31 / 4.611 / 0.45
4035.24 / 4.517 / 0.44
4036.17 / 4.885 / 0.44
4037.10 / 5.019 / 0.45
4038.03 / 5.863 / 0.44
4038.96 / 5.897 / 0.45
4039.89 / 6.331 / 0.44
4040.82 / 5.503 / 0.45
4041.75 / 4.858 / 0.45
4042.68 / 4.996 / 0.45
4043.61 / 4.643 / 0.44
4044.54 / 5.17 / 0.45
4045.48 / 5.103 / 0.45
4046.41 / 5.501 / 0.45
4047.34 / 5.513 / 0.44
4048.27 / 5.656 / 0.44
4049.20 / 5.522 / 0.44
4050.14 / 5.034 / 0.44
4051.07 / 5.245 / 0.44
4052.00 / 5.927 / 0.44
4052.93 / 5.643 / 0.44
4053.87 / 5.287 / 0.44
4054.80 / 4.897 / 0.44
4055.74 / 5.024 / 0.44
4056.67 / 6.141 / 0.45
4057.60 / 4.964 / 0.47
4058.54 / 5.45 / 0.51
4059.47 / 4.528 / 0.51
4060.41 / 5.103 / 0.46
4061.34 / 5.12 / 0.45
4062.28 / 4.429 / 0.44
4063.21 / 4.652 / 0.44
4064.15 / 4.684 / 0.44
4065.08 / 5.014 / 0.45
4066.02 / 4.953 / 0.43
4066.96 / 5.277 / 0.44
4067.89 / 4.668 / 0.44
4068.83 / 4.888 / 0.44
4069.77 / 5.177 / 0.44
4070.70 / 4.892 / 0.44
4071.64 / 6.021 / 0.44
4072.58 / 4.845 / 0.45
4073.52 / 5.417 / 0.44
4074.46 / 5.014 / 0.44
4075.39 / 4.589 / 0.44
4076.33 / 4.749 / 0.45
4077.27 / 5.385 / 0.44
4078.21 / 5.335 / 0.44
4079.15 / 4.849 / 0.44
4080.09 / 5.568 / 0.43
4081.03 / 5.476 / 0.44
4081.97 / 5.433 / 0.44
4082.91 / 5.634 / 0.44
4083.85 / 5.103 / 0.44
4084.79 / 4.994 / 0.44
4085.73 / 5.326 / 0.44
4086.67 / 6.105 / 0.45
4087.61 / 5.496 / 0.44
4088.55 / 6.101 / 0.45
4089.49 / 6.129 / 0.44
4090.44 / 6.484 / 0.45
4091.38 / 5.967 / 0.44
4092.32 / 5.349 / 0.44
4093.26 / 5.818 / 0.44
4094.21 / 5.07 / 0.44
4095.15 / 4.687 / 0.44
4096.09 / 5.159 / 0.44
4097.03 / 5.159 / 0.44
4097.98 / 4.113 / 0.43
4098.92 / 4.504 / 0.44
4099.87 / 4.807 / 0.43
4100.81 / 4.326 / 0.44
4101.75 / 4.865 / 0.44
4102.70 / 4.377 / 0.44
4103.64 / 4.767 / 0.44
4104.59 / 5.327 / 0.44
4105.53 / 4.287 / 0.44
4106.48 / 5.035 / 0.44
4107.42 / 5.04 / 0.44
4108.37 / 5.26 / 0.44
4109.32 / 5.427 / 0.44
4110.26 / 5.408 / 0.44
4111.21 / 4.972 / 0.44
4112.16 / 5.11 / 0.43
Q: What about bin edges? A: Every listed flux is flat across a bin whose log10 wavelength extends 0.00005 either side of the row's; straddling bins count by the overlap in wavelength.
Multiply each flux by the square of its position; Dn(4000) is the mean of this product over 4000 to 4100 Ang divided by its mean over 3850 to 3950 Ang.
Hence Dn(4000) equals 1.94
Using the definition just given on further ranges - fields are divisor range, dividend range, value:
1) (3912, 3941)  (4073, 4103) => 2.13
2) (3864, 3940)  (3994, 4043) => 1.93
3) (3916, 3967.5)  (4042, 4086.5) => 1.93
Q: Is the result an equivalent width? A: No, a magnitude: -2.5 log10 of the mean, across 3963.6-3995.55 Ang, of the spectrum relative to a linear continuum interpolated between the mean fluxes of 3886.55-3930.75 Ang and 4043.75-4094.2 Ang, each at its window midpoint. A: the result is 0.17 mag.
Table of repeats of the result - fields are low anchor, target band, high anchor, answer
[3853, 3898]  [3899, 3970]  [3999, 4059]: 0.224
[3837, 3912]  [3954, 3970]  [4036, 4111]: 0.417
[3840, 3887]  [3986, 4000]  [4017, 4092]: -0.117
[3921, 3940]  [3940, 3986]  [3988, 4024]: 0.055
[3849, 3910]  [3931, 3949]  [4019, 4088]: 0.489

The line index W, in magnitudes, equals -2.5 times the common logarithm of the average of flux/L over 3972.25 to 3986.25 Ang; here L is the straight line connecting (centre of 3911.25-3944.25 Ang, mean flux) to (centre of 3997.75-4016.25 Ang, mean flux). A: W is 0.14 mag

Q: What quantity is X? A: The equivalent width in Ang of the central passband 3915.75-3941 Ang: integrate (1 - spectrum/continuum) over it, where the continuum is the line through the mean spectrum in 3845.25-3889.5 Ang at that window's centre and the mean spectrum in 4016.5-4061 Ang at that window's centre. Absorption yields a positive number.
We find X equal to 8.1 Ang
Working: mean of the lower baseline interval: 2.7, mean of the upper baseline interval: 5.41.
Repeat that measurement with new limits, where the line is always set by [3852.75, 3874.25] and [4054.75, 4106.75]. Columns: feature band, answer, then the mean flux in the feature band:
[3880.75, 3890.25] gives 0.5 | 2.79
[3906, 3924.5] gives -3.2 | 3.82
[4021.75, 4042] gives -4.0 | 5.48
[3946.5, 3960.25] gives -0.5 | 3.83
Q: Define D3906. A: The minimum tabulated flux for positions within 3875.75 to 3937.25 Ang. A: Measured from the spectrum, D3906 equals 1.171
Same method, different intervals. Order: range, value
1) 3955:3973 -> 1.081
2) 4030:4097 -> 4.429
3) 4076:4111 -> 4.113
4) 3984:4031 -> 4.453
